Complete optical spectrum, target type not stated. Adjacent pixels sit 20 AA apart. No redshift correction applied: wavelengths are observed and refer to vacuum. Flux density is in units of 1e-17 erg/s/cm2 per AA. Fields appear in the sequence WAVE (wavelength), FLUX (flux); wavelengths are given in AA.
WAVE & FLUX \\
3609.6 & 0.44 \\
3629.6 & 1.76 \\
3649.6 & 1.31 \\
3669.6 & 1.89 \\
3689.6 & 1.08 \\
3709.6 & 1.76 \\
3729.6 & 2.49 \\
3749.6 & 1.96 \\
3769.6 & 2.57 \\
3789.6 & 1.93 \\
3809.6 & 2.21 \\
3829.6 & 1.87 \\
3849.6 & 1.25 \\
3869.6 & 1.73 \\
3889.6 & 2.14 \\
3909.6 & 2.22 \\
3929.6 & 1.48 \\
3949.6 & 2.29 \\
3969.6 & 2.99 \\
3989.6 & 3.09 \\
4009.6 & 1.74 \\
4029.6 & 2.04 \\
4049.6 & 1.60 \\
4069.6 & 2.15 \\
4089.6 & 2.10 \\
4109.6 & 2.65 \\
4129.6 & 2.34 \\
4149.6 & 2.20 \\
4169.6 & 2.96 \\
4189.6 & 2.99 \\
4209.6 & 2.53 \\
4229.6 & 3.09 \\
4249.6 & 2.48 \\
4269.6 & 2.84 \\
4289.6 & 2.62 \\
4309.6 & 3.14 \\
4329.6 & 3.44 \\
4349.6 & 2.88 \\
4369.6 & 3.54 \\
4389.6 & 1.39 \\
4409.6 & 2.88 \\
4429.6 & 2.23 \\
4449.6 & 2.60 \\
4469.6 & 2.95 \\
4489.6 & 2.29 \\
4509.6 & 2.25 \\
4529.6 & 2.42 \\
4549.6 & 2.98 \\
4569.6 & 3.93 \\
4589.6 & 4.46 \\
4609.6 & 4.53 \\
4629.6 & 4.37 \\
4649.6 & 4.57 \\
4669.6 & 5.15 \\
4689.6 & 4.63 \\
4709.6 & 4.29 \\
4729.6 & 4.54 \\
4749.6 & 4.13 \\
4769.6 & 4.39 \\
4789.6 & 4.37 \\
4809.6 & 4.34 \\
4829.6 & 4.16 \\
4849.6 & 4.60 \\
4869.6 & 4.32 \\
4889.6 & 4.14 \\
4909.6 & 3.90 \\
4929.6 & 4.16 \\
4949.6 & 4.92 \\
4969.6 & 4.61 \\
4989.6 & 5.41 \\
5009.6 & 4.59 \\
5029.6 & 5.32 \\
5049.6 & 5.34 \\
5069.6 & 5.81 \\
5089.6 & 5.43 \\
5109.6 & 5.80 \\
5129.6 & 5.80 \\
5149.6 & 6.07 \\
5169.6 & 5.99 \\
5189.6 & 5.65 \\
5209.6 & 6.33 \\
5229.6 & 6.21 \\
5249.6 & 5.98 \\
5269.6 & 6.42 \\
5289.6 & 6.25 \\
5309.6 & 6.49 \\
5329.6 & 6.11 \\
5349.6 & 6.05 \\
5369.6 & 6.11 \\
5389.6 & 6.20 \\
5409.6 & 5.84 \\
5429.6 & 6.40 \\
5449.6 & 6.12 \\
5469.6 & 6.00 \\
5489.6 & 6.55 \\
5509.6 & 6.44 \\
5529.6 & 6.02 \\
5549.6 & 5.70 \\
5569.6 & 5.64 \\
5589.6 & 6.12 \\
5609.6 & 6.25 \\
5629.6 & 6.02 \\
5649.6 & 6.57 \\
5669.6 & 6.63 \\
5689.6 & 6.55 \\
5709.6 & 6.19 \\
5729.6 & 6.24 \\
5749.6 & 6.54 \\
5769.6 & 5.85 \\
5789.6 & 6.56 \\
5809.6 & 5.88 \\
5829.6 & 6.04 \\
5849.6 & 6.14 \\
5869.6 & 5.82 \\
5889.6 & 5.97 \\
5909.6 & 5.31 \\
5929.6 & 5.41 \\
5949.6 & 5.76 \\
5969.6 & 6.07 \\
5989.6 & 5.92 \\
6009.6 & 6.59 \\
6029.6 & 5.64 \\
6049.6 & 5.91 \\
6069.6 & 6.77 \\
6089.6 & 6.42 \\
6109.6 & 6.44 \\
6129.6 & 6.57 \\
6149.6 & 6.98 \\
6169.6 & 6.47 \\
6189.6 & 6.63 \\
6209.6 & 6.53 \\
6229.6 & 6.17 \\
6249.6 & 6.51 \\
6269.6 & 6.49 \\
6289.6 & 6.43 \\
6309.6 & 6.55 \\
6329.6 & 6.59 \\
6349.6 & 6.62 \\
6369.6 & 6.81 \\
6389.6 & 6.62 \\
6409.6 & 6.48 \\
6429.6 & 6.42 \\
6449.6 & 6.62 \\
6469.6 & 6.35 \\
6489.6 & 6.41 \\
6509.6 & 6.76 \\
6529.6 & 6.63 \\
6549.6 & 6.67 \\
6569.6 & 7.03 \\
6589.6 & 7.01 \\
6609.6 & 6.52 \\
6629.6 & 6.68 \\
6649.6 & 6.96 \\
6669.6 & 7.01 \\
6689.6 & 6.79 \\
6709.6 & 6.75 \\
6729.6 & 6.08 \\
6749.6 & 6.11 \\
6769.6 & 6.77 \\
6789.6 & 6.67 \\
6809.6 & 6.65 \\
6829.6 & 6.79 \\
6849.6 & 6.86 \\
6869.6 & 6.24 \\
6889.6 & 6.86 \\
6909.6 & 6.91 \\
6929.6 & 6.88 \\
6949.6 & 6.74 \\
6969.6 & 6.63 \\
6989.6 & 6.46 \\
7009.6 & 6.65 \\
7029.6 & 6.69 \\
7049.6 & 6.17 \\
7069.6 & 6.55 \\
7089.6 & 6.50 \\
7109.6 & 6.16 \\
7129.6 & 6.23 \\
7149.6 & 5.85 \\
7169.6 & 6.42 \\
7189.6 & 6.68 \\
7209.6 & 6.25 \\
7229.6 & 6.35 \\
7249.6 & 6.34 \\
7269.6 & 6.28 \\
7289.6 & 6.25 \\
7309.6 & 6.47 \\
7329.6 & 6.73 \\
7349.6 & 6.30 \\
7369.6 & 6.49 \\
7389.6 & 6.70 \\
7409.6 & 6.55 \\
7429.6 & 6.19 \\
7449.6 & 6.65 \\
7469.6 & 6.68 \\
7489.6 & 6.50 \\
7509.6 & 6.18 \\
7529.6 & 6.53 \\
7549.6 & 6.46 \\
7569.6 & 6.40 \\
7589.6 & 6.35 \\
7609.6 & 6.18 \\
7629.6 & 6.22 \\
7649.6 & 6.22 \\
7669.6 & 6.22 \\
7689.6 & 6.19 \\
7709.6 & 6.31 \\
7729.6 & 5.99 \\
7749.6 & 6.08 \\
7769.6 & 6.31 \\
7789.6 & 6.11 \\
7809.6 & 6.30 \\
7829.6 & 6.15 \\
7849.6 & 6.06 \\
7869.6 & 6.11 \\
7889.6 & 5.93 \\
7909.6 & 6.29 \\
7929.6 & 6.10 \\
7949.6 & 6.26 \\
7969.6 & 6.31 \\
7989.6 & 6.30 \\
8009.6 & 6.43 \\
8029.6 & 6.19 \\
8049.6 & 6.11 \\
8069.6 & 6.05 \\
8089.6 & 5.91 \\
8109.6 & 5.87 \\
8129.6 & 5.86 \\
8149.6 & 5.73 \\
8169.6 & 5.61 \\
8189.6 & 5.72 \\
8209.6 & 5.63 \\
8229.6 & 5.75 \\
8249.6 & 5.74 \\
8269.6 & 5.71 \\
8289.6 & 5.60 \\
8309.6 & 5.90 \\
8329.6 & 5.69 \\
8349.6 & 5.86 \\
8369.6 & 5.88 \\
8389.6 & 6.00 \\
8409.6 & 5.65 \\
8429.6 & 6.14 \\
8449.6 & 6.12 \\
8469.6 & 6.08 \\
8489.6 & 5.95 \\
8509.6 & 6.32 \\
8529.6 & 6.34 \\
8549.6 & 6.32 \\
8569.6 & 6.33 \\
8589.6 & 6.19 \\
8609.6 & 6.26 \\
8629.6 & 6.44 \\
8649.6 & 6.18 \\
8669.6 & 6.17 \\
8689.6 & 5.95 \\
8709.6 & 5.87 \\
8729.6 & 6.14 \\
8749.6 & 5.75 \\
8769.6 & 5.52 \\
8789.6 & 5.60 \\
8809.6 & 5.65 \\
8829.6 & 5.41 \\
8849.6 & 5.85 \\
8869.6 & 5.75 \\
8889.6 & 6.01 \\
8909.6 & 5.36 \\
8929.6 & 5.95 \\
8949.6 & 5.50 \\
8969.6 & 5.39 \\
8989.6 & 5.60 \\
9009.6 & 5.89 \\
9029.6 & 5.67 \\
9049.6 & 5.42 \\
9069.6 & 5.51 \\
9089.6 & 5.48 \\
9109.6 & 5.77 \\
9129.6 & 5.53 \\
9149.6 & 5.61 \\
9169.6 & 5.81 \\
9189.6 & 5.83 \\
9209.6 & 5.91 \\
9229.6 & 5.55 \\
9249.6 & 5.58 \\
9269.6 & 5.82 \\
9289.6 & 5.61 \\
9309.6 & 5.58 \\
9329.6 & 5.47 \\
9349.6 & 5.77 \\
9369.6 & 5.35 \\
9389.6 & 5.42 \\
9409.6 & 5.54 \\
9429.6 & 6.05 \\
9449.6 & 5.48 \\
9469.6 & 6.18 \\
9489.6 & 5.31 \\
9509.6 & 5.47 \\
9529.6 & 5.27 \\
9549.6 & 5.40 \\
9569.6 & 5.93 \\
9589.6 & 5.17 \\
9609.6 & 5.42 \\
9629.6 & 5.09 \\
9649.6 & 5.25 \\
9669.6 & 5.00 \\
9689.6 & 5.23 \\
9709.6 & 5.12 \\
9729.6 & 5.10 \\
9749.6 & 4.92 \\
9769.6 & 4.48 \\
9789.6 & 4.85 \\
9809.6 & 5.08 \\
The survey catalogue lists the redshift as 0.14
